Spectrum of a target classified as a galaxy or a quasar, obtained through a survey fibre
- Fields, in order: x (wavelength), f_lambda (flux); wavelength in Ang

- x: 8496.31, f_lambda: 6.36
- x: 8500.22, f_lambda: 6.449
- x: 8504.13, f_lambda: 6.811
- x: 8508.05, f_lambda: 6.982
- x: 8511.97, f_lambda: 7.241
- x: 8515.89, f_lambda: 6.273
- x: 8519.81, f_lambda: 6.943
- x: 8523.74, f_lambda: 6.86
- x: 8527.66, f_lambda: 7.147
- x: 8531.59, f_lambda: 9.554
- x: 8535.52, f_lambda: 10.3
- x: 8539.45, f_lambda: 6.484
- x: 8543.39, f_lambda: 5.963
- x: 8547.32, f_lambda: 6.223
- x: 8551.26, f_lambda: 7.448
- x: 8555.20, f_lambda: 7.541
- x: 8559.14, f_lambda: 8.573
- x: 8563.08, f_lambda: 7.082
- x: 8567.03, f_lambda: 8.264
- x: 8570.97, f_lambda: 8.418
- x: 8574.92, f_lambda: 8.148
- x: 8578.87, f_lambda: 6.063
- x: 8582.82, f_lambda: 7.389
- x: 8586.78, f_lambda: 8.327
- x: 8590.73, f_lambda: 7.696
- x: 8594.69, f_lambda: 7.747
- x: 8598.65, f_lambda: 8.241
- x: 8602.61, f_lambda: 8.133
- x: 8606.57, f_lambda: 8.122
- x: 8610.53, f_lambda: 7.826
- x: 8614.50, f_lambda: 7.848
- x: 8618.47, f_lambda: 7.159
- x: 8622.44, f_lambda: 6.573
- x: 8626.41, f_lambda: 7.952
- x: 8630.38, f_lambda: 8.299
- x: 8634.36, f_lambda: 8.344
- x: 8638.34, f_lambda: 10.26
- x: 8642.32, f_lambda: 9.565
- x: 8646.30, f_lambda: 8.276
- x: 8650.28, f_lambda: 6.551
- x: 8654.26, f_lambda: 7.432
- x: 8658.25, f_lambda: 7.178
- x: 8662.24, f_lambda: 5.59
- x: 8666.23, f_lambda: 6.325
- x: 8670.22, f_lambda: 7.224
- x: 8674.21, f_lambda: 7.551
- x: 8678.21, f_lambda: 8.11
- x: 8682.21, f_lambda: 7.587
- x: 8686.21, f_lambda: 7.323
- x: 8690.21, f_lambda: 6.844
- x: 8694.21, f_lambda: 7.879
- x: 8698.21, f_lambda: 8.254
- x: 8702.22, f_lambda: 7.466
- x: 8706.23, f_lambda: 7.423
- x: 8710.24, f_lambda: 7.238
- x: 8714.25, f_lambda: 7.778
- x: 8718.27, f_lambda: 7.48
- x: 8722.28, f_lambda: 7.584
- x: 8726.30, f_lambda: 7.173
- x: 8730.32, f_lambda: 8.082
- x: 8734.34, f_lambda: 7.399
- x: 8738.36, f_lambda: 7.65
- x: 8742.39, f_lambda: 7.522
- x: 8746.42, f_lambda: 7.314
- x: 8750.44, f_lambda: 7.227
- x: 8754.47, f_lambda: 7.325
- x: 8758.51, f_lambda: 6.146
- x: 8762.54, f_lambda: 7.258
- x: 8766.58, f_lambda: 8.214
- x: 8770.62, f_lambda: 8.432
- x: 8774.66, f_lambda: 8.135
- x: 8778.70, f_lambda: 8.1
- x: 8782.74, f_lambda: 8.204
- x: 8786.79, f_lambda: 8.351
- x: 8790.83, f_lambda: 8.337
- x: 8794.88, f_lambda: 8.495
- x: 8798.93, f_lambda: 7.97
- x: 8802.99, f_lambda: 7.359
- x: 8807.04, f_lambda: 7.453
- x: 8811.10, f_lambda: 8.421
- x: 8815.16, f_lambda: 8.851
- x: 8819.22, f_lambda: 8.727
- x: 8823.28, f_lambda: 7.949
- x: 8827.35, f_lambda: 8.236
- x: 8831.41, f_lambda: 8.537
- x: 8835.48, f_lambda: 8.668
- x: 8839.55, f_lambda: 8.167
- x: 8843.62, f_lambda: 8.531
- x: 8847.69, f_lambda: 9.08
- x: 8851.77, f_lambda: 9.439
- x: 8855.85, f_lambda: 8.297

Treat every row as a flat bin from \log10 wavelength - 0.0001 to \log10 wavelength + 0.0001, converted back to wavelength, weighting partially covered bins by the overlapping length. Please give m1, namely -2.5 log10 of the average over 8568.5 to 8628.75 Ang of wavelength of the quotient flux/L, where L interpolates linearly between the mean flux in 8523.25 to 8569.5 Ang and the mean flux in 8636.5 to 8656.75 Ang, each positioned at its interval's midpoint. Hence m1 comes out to 0.04 mag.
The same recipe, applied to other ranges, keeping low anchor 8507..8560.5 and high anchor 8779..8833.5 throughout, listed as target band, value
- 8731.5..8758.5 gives 0.099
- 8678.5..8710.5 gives 0.046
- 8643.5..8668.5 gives 0.114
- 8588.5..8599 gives -0.039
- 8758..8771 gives 0.075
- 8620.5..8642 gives -0.095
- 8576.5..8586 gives 0.083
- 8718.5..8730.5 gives 0.063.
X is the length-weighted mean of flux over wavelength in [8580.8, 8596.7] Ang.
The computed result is 7.78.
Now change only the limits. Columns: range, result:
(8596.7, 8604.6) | 8.19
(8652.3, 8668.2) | 6.63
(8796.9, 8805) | 7.66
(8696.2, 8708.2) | 7.72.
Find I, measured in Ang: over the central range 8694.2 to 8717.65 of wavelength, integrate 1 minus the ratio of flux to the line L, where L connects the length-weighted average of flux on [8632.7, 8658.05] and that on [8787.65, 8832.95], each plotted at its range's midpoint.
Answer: 1.8 Ang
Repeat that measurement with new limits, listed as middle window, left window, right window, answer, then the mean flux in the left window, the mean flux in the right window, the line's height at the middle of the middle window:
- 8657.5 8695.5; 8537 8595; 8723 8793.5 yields 2.23 Ang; 7.44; 7.7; 7.59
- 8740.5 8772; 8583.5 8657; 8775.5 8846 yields 2.99 Ang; 8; 8.26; 8.19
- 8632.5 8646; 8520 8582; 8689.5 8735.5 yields -3.00 Ang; 7.58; 7.57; 7.58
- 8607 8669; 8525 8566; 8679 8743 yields -0.77 Ang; 7.63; 7.55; 7.59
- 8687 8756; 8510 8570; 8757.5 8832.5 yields 3.50 Ang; 7.48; 8.08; 7.91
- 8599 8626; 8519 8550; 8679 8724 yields -0.62 Ang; 7.45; 7.55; 7.5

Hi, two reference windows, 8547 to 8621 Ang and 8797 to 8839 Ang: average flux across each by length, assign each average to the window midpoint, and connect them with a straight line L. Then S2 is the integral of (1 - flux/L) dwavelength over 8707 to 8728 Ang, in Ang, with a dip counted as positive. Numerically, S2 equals 1.4 Ang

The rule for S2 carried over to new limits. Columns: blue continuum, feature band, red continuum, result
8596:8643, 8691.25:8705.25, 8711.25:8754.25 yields -0.1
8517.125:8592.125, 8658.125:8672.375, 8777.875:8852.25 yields 2.5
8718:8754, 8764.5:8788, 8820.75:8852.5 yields -1.0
